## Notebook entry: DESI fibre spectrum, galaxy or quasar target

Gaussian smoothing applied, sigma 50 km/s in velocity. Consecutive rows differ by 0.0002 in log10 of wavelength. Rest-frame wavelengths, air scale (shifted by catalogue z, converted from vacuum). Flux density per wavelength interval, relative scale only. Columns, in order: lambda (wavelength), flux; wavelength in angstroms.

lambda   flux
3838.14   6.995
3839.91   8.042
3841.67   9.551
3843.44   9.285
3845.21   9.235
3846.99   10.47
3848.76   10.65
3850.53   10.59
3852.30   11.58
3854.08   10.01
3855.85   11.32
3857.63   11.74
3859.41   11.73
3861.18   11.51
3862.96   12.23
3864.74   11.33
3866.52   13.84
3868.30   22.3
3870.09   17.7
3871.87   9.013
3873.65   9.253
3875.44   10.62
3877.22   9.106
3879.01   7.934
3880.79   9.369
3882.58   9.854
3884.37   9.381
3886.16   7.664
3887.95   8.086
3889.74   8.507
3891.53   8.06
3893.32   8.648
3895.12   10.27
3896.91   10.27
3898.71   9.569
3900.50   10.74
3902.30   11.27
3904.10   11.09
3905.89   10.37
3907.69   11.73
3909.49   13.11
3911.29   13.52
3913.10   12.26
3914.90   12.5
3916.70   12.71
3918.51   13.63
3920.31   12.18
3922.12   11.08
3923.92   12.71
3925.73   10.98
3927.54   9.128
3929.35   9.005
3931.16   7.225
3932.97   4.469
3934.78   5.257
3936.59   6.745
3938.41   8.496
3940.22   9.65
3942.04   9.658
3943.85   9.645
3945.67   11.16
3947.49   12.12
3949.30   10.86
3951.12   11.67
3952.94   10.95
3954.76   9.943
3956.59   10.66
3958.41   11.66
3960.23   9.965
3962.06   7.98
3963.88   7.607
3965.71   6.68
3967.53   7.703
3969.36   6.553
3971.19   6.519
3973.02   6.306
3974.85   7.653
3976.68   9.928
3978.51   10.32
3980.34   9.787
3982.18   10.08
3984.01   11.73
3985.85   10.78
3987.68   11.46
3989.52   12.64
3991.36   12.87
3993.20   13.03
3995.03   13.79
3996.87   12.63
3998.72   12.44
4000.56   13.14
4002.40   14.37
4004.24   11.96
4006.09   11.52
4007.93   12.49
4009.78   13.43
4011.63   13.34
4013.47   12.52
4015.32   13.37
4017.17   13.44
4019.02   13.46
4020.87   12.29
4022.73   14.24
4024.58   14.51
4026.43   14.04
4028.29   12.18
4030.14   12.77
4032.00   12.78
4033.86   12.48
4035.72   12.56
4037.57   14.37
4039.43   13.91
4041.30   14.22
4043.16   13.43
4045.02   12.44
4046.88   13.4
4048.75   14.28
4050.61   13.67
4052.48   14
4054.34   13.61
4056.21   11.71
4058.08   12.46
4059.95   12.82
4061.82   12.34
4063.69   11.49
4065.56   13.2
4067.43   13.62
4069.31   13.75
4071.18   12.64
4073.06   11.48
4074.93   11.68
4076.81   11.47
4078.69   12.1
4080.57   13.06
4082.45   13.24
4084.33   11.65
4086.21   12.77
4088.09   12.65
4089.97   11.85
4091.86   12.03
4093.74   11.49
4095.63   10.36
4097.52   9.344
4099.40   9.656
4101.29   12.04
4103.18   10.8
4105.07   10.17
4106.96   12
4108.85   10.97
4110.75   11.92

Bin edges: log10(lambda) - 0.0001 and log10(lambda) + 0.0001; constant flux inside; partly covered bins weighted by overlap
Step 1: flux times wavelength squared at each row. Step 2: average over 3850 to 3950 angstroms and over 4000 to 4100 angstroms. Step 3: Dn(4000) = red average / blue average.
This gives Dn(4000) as 1.3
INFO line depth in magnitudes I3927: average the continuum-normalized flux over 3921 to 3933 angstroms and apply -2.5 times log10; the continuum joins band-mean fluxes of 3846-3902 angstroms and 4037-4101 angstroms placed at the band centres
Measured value 0.17 mag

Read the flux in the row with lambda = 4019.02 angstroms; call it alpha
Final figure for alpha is 13.46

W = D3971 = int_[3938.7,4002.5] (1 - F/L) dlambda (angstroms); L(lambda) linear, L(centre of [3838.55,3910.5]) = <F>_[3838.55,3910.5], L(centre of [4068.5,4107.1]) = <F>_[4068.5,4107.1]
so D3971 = 4.61 angstroms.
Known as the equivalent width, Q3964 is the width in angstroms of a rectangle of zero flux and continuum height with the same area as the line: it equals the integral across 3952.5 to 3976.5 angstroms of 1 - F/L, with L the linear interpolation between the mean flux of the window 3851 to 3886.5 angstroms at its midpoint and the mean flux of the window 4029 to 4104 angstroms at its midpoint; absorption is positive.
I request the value 6.96 angstroms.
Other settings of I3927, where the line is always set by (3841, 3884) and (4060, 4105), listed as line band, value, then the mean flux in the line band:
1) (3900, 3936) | 0.07 mag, 10.7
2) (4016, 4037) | -0.12 mag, 13.2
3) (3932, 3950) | 0.29 mag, 8.78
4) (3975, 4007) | -0.02 mag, 11.8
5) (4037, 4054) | -0.16 mag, 13.7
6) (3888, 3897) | 0.26 mag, 8.95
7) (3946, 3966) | 0.14 mag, 10.1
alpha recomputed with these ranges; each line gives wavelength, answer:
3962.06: 7.98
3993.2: 13.03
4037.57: 14.37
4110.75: 11.92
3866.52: 13.84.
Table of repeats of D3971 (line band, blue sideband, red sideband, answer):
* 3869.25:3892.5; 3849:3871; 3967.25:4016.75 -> 5.7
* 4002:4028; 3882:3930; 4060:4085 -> -2.9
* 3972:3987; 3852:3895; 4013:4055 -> 3.5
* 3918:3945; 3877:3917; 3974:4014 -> 3.9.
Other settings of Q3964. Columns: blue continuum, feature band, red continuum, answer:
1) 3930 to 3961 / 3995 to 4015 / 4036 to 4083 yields -2.8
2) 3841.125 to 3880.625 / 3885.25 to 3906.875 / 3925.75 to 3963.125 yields 2.0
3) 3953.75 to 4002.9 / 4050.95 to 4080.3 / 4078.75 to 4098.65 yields -2.8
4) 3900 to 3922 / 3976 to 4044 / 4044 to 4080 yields -0.8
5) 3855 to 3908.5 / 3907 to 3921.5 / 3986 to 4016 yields -1.7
